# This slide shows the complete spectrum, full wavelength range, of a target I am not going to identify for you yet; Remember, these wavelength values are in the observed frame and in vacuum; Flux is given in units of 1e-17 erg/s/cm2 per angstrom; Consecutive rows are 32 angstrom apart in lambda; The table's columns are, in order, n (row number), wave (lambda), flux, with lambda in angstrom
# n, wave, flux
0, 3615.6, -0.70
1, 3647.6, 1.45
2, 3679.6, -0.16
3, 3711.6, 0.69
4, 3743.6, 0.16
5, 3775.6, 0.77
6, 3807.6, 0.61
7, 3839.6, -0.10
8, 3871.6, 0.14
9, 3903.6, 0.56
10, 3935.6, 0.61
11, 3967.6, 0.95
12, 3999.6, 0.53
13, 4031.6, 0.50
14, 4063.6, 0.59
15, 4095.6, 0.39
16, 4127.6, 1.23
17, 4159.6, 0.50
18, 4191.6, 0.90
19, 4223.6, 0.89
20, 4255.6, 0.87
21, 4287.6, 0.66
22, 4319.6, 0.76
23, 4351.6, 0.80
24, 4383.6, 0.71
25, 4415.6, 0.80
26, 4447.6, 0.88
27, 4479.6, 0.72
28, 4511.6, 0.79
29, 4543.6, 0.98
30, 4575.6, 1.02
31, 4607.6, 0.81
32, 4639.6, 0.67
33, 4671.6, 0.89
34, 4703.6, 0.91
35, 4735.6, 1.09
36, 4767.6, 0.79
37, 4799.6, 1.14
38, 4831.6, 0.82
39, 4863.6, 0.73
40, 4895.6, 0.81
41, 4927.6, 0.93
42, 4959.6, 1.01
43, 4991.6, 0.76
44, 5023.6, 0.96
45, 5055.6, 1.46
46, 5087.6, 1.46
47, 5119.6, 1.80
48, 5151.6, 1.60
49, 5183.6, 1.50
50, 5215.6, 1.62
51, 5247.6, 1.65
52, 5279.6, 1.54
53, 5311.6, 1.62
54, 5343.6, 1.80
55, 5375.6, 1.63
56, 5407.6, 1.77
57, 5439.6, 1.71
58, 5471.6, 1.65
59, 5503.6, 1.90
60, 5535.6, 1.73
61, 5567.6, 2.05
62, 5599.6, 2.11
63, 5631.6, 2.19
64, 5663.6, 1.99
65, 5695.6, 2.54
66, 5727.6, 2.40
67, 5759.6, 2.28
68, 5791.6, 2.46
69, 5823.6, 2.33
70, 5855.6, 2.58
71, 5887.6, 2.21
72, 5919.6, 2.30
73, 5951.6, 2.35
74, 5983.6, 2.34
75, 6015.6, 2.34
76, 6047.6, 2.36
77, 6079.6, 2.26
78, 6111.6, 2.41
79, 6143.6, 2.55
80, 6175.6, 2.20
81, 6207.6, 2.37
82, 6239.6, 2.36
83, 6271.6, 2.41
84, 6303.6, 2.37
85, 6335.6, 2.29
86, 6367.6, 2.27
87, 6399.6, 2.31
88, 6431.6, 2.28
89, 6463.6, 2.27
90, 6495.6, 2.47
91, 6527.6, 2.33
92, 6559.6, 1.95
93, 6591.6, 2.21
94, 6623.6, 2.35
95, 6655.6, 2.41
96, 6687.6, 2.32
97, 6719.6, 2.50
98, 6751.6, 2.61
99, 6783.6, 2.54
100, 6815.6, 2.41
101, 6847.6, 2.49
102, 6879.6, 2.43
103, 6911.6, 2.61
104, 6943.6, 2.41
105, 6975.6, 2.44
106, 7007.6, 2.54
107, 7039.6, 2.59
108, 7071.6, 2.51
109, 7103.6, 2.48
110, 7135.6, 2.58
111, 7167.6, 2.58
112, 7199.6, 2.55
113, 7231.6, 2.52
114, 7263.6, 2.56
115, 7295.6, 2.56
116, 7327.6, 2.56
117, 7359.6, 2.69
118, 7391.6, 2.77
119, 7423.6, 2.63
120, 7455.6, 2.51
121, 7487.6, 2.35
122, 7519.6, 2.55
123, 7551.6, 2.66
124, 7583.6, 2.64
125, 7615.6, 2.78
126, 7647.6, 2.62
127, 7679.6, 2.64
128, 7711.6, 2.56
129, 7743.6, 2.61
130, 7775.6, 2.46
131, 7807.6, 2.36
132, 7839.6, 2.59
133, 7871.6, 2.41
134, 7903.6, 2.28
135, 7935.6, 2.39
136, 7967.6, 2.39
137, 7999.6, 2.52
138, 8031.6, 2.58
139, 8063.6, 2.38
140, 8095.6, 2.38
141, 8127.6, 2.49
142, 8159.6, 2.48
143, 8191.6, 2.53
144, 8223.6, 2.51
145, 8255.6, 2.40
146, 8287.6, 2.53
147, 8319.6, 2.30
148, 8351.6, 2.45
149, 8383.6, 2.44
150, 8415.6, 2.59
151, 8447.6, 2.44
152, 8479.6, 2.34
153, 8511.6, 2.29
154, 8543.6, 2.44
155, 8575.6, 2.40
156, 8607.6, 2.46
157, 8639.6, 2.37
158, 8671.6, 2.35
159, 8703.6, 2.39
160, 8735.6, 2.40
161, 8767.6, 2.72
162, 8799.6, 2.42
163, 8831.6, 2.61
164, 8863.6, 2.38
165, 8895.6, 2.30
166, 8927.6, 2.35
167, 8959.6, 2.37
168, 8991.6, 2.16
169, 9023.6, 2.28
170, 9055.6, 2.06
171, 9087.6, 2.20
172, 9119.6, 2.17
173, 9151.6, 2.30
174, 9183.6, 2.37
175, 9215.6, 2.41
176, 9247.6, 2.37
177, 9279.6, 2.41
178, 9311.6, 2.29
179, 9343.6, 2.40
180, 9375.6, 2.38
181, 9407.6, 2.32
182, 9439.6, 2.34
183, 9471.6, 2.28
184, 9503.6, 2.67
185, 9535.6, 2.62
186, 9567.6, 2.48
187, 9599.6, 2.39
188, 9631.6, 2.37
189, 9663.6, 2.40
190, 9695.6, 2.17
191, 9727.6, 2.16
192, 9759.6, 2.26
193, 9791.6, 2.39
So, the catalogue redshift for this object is 0.268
